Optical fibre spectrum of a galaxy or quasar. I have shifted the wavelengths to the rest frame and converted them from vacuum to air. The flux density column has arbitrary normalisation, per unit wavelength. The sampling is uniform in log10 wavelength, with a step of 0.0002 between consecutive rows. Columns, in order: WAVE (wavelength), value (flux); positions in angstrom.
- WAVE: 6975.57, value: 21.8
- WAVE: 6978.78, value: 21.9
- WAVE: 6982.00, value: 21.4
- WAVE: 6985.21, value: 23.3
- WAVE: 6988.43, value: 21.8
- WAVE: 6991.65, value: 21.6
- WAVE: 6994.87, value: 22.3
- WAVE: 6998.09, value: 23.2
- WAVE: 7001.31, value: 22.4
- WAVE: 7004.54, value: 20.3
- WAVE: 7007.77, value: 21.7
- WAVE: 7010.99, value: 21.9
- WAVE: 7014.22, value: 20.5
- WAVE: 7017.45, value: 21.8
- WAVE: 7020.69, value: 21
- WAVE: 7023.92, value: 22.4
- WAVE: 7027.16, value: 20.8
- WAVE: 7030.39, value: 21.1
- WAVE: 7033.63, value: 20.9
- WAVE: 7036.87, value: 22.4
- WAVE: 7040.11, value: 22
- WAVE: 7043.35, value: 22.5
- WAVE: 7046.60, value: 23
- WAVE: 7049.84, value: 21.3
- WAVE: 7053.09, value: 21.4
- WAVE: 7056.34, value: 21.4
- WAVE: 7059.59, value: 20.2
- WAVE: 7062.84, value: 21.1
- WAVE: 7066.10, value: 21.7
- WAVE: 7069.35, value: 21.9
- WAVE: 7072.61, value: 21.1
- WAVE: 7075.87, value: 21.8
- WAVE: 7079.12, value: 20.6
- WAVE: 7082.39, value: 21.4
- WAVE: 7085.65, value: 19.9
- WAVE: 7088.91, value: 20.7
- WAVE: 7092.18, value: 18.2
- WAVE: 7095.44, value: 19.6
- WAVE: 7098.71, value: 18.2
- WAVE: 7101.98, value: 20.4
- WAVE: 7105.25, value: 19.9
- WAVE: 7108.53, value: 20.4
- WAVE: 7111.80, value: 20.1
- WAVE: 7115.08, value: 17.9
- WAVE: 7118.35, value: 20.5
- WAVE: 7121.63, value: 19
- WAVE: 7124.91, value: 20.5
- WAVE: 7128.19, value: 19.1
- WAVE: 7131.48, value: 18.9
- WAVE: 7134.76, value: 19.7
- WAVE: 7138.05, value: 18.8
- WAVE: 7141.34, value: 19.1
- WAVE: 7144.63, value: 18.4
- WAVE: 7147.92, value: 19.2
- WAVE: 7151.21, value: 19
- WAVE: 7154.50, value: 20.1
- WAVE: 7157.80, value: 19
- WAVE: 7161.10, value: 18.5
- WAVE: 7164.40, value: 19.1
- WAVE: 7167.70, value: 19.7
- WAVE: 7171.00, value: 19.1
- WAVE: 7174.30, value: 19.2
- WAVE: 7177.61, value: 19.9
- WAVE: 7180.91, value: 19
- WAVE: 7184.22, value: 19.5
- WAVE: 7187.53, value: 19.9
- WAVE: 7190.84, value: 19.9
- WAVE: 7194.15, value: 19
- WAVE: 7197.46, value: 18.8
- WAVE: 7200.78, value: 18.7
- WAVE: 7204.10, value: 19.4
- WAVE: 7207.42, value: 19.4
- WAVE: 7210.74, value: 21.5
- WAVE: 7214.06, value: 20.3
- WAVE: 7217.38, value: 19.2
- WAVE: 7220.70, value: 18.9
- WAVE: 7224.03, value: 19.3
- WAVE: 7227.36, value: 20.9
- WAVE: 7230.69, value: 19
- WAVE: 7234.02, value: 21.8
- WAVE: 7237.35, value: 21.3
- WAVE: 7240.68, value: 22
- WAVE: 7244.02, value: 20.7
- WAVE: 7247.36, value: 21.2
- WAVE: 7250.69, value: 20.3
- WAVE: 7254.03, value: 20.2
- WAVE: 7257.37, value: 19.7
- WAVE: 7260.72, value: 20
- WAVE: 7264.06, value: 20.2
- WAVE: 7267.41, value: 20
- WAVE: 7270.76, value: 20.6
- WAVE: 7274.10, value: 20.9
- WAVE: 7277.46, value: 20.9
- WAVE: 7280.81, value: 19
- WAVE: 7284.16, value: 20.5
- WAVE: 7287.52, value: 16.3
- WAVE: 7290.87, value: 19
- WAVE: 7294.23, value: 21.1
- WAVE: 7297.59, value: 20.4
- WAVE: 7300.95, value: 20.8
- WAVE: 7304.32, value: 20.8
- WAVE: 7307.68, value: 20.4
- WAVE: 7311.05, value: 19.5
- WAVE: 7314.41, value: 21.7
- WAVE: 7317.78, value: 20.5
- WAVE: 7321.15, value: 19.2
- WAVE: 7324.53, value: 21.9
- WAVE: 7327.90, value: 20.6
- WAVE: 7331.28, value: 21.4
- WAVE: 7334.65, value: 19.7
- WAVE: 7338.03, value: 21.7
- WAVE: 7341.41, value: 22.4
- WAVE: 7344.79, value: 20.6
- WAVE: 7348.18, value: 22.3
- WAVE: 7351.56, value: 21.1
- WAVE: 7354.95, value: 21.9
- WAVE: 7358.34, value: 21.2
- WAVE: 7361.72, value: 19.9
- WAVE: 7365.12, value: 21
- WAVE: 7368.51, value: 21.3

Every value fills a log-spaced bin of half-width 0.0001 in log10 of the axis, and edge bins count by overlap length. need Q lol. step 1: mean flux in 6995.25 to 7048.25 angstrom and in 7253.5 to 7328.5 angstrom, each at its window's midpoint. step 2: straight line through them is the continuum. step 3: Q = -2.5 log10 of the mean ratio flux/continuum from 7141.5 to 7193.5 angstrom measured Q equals 0.09 mag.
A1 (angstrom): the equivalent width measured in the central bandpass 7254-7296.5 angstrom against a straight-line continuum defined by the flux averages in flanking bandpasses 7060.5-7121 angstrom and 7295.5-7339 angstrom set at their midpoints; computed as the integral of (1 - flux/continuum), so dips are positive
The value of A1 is 1.5 angstrom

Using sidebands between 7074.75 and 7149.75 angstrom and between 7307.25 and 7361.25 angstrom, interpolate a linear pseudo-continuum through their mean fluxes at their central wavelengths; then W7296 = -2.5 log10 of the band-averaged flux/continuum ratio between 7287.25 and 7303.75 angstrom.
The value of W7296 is 0.047 mag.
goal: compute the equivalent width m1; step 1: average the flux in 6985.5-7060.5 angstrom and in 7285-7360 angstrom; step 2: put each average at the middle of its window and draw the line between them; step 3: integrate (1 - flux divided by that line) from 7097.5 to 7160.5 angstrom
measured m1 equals 5.77 angstrom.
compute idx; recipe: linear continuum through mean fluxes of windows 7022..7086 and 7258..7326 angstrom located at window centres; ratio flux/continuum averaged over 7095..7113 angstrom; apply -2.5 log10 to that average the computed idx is 0.08 mag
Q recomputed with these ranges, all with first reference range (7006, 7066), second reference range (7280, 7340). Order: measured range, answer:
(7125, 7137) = 0.09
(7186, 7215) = 0.06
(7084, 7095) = 0.09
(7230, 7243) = -0.03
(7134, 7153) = 0.11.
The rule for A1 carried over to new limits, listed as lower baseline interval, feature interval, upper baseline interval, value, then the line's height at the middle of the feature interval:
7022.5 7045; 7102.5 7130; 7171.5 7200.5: 1.0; 20.4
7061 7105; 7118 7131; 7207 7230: 0.4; 20.3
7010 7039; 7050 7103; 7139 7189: 0.0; 20.6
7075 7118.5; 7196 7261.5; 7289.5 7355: 1.0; 20.5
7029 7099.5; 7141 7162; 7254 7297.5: 1.5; 20.6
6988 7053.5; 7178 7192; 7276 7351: 1.0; 21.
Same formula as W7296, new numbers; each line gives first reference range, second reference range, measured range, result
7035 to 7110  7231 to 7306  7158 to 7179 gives 0.077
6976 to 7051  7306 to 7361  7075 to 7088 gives 0.039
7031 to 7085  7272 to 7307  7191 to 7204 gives 0.086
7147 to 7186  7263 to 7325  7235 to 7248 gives -0.081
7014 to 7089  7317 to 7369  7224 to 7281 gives 0.033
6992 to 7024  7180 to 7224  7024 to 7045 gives -0.013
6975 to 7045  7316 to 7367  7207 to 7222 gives 0.073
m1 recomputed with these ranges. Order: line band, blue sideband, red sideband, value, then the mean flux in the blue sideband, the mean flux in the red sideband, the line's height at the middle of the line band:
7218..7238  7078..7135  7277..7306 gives -0.3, 19.7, 19.8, 19.8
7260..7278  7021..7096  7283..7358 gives 0.3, 21.2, 20.6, 20.8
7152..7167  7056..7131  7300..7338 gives 0.8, 20.2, 20.6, 20.3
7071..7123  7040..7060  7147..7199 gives 2.1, 21.8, 19.3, 20.8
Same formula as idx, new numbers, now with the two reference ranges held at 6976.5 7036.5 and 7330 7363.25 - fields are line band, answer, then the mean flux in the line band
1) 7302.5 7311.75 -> 0.05 mag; 20.3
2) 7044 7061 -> 0.01 mag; 21.5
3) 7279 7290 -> 0.14 mag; 18.7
